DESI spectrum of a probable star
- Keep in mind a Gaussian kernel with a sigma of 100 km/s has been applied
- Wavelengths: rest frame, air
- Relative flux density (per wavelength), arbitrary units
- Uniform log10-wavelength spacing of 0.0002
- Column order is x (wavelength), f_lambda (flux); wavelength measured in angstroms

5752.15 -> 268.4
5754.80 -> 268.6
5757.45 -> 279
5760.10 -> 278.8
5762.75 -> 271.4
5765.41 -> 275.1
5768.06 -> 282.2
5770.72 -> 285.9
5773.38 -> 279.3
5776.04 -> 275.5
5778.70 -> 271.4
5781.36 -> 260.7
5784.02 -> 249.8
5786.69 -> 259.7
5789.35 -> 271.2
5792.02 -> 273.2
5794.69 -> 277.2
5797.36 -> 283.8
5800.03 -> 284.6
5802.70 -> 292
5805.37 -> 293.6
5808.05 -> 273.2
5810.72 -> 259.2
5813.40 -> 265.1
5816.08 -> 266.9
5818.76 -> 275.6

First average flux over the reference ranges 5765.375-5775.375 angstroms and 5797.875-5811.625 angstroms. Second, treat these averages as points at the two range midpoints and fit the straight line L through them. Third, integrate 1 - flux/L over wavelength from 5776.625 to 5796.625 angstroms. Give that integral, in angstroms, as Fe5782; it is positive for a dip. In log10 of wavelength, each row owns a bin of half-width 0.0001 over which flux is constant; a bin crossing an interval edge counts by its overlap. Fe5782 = 1.0 angstroms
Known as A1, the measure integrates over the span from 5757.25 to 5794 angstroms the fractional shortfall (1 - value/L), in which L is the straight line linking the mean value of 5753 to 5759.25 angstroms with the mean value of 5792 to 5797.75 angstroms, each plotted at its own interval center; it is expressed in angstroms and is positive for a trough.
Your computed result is 0.5 angstroms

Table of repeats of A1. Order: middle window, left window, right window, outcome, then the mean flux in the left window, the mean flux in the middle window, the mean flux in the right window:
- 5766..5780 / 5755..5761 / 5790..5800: -0.06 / 277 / 279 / 278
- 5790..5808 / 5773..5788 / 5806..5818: -1.07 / 265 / 283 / 268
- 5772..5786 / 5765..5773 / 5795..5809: 0.77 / 282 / 267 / 285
